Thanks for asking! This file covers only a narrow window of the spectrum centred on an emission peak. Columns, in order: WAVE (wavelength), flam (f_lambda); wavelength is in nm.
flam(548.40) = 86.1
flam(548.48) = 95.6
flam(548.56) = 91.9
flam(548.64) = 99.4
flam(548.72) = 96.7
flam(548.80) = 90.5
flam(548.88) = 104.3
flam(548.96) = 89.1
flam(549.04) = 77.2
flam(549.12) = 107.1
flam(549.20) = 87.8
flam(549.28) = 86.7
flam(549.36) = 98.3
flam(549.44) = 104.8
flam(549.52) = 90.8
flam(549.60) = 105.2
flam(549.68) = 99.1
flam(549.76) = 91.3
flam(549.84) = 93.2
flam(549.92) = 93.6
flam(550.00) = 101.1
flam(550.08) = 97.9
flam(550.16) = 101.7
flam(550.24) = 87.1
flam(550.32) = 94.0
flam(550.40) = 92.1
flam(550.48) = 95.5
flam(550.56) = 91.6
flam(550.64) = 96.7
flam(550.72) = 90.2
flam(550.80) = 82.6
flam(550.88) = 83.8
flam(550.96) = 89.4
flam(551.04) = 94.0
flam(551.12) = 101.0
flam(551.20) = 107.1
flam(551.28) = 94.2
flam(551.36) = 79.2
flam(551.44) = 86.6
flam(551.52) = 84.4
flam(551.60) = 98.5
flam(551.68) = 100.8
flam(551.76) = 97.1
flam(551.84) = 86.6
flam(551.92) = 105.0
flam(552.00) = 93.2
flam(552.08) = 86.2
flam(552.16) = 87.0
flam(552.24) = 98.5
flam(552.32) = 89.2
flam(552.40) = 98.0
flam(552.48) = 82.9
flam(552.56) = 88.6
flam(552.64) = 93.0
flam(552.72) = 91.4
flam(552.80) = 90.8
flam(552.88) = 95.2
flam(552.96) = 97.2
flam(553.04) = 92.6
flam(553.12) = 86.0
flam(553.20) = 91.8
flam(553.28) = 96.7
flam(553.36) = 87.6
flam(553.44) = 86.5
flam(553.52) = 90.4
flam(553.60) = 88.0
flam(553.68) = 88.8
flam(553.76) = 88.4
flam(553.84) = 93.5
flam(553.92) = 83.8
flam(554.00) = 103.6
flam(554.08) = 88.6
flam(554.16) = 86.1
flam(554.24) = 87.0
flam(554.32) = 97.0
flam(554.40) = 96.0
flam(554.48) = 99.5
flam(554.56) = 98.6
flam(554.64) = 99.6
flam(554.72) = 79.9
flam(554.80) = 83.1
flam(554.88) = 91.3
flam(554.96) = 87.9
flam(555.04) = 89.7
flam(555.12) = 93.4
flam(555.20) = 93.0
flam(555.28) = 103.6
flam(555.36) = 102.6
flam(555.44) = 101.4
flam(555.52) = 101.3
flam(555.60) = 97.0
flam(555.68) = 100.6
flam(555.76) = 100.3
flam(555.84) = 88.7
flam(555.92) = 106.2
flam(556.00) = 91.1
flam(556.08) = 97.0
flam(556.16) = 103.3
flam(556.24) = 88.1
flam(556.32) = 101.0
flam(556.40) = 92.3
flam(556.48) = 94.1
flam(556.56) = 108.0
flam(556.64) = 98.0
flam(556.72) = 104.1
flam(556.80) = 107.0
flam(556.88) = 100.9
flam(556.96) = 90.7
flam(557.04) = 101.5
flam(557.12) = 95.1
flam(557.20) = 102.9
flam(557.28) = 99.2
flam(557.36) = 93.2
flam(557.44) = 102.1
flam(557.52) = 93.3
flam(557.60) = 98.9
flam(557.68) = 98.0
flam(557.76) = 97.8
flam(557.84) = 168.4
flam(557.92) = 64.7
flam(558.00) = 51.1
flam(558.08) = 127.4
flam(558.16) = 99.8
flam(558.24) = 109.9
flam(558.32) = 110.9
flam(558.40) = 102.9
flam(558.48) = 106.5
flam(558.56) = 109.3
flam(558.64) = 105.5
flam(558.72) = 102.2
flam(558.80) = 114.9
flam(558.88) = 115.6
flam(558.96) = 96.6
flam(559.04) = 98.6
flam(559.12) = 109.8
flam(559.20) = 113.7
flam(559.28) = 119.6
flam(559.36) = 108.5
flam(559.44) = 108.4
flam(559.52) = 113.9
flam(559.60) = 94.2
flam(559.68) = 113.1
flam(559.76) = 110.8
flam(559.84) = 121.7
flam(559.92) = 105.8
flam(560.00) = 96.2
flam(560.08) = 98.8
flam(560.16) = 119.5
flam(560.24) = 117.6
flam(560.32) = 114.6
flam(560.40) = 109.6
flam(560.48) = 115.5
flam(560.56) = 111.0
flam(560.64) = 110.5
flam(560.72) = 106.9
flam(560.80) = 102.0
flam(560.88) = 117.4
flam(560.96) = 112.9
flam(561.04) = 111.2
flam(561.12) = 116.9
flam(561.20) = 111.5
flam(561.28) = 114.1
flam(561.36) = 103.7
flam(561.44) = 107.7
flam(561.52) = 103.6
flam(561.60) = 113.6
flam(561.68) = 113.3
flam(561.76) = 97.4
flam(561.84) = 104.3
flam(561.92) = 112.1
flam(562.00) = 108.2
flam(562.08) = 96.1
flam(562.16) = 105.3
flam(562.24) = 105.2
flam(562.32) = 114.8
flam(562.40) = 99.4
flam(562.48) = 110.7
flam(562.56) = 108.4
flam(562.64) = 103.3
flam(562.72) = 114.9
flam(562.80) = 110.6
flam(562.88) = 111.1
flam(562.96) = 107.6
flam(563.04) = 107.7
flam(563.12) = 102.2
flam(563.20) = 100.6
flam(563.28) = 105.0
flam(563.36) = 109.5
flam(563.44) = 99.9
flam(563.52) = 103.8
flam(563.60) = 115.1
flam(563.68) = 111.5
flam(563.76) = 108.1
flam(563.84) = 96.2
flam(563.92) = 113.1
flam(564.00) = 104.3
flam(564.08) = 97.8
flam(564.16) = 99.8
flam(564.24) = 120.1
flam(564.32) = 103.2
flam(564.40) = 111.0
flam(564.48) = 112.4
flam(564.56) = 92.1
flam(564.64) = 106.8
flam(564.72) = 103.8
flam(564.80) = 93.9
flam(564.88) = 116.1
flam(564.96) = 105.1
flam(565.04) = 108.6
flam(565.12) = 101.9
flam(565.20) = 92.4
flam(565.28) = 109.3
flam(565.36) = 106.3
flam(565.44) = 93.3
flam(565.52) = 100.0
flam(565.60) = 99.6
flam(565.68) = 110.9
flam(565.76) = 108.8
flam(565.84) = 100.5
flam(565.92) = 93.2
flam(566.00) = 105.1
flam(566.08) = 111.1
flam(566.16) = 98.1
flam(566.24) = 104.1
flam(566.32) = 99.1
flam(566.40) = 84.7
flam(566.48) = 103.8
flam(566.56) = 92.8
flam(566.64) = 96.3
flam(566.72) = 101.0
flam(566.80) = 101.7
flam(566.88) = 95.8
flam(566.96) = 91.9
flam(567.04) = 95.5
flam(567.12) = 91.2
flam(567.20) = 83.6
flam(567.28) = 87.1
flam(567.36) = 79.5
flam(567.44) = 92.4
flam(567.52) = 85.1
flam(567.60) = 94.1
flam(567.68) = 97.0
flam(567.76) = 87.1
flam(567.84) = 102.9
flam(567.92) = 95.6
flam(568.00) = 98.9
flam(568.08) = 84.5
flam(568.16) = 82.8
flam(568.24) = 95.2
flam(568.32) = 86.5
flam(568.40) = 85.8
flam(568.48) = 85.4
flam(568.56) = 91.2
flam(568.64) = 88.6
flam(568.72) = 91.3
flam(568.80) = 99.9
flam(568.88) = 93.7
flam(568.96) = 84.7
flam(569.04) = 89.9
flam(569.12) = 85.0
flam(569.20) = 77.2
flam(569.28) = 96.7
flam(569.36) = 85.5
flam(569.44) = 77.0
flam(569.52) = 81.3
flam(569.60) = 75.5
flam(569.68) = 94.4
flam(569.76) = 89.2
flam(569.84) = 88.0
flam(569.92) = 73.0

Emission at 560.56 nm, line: C III] 1909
